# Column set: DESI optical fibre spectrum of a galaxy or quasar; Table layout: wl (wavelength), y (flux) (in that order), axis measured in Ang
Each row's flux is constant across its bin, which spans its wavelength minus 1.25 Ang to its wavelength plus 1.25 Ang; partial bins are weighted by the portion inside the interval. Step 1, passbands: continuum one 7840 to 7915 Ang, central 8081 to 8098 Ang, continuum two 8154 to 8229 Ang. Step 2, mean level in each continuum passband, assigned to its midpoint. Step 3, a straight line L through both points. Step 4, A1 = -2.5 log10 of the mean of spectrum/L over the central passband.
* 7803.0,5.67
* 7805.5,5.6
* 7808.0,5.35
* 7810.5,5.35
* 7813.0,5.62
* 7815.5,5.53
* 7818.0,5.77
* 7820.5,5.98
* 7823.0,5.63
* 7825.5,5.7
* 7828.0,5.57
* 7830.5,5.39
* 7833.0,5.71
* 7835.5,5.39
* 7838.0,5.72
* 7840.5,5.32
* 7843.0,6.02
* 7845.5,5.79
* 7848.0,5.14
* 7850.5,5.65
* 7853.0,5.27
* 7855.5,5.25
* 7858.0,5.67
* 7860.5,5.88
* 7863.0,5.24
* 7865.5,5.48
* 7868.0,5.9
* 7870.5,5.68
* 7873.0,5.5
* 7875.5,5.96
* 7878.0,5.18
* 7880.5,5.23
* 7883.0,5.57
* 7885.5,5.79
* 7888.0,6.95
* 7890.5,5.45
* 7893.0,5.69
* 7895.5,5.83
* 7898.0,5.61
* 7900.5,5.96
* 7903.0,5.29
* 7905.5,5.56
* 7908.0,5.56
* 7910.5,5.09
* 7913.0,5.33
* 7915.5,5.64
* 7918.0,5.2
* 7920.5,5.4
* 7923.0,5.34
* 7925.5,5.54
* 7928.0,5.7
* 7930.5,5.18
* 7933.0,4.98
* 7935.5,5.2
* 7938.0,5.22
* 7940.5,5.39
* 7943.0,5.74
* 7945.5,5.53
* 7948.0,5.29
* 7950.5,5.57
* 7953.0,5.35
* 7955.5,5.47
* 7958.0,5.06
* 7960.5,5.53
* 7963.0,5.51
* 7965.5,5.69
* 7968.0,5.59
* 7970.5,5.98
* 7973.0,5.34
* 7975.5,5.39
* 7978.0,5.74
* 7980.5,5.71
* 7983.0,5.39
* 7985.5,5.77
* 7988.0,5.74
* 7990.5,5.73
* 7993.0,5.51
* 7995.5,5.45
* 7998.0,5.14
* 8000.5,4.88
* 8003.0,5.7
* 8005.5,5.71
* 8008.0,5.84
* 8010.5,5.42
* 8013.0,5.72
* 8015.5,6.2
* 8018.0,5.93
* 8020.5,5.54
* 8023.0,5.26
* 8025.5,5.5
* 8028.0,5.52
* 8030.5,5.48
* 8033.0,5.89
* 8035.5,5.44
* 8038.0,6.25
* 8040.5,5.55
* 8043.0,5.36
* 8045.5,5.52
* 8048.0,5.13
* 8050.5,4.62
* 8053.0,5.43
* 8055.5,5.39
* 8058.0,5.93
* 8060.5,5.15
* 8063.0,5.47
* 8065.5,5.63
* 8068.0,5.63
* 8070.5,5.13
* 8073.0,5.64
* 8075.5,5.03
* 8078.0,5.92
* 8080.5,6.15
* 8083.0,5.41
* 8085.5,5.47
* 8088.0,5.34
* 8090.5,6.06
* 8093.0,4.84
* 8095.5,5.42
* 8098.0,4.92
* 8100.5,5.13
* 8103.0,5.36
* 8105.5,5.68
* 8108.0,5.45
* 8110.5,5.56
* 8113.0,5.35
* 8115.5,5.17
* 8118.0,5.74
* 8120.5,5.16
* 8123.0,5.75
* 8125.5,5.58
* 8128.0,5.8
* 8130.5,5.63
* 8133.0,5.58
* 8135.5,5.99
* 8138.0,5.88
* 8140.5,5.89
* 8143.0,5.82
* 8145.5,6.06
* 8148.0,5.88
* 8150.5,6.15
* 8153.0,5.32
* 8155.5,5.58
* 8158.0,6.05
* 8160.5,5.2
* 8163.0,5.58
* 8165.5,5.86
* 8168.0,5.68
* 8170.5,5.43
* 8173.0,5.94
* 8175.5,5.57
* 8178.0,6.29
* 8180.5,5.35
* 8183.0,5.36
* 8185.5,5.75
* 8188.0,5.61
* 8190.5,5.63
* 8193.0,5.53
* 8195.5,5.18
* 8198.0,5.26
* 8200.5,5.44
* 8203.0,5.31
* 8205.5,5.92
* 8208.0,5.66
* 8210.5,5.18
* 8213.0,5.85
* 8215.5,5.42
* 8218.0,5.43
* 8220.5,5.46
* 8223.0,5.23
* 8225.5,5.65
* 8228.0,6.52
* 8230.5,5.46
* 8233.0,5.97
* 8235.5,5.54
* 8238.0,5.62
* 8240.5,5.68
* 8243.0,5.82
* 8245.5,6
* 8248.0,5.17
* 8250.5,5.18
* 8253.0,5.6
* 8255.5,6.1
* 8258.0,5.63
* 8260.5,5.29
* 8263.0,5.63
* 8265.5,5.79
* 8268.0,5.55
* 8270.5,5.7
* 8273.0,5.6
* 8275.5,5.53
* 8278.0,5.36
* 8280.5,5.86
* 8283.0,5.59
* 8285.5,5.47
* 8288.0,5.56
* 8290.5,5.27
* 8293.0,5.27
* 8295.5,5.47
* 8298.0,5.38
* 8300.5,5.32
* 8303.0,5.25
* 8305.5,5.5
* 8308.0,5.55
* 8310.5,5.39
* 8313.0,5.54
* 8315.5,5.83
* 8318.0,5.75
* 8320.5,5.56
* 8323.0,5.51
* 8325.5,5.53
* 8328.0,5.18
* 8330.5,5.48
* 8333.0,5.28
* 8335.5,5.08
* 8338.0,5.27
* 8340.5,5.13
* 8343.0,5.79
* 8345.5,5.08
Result 0.03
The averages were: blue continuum 5.6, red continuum 5.59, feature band 5.42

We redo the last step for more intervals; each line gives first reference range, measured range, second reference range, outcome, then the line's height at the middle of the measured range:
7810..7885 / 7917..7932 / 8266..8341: 0.033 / 5.56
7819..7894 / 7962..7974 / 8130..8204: 0.001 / 5.64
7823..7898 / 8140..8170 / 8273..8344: -0.045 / 5.51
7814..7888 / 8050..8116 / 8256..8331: 0.026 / 5.56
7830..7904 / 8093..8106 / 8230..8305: 0.070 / 5.58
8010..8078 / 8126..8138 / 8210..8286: -0.037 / 5.56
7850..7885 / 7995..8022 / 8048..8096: -0.023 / 5.48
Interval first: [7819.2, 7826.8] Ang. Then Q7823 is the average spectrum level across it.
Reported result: 5.77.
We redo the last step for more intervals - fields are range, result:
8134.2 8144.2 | 5.89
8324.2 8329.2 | 5.36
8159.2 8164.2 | 5.39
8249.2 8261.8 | 5.56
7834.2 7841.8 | 5.48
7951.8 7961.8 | 5.35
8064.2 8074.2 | 5.51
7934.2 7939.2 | 5.21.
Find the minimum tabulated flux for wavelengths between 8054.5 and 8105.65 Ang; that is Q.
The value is 4.84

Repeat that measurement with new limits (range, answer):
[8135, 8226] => 5.18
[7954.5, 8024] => 4.88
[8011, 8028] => 5.26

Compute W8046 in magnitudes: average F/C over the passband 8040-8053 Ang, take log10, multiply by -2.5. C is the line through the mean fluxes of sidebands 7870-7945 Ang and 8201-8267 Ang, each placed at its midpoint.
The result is 0.07 mag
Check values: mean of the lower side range 5.52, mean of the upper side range 5.62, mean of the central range 5.24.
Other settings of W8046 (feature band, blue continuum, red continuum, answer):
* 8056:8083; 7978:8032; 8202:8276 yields 0.01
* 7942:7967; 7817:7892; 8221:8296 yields 0.03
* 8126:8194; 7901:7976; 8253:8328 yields -0.04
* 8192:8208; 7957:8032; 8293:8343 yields 0.00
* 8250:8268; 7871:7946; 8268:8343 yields -0.03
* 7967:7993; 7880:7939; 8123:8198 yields -0.01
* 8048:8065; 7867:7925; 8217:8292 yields 0.05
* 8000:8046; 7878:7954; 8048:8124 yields -0.03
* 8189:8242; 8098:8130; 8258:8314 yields -0.02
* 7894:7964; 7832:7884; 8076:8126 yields 0.02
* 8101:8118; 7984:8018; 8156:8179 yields 0.05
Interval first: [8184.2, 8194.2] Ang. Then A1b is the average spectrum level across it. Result 5.63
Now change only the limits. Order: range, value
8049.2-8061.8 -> 5.3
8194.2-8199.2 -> 5.22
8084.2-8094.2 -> 5.43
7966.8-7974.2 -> 5.64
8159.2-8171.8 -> 5.55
